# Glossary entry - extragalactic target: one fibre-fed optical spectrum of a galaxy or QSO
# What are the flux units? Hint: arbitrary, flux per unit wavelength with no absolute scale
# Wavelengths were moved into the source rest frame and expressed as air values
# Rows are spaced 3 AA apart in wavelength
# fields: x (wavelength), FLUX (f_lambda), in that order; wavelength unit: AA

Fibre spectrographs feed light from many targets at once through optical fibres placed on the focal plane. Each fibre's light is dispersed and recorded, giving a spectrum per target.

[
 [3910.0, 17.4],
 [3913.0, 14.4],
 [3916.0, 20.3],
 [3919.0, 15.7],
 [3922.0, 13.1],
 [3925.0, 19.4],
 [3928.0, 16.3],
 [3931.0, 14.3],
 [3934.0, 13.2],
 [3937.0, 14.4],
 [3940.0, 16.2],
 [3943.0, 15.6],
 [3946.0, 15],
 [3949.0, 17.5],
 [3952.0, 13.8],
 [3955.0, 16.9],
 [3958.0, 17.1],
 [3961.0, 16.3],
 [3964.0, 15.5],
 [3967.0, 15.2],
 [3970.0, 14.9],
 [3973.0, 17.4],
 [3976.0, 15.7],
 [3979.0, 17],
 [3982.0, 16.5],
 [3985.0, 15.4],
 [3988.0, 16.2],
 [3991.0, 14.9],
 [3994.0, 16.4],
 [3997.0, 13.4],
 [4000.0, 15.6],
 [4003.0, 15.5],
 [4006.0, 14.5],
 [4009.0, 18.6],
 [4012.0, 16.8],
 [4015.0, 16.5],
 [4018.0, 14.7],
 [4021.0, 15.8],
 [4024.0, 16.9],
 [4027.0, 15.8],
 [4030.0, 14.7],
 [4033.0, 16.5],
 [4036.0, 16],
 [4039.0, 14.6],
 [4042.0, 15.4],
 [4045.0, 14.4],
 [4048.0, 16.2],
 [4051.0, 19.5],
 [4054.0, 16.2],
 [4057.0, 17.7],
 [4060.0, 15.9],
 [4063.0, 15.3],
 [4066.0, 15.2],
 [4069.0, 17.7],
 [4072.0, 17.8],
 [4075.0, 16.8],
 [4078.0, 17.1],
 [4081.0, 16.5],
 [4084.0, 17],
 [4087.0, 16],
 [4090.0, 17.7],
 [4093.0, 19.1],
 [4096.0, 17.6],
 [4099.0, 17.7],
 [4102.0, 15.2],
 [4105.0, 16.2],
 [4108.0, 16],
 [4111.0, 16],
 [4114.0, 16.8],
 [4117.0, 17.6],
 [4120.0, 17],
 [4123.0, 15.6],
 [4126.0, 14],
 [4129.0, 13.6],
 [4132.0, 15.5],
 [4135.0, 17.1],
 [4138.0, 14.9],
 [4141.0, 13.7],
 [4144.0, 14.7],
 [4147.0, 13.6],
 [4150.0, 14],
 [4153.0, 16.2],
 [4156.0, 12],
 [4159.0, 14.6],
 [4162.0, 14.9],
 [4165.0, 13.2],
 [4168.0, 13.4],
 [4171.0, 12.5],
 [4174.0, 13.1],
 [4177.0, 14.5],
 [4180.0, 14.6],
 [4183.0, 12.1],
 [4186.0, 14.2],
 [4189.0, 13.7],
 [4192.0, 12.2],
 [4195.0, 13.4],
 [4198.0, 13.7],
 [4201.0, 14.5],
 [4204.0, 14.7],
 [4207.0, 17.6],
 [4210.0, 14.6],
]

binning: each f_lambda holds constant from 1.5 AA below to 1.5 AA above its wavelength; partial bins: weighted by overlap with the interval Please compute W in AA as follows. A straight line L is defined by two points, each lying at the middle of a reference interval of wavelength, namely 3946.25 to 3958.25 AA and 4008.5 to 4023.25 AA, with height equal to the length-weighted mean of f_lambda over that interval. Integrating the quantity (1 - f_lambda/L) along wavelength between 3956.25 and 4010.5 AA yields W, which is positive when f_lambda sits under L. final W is 1.1 AA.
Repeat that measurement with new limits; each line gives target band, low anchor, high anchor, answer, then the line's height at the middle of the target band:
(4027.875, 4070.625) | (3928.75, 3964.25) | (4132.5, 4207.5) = -3.6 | 14.9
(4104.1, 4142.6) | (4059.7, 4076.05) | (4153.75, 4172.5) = -2.4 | 14.8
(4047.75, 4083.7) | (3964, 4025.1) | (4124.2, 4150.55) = -3.8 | 15.2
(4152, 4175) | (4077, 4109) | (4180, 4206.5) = 1.6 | 14.7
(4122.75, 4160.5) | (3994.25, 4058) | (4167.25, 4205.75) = -0.7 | 14.3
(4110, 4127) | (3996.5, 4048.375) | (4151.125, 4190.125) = -2.1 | 14.4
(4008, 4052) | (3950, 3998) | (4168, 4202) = -2.6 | 15.2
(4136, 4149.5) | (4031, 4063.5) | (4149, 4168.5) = 0.1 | 14.4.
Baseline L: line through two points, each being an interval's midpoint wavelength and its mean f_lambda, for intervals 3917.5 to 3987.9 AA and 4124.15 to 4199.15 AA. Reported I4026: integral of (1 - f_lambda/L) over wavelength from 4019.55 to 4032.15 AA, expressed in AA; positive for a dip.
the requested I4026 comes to -0.58 AA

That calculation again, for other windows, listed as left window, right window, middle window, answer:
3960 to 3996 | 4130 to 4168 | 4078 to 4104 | -3.7 AA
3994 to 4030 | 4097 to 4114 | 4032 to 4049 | 0.5 AA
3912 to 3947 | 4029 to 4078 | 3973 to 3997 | 0.0 AA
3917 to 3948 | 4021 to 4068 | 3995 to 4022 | 0.2 AA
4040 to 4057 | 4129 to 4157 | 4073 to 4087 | -0.9 AA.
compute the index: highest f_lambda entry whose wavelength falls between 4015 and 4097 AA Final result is 19.5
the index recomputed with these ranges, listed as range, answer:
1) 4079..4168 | 19.1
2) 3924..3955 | 19.4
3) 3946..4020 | 18.6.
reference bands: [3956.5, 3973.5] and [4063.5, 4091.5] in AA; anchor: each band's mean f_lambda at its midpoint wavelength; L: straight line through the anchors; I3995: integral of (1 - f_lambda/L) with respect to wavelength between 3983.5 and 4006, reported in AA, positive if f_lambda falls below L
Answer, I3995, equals 1.3 AA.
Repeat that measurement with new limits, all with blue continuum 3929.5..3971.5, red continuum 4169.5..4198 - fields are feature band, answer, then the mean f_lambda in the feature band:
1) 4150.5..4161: -0.49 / 14.3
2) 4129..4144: -1.38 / 15.1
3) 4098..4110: -1.81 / 16.2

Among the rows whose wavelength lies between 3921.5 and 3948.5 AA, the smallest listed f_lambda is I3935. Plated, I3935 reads 13.1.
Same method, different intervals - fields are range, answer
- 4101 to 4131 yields 13.6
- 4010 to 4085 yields 14.4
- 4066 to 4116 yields 15.2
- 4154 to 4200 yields 12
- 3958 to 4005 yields 13.4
